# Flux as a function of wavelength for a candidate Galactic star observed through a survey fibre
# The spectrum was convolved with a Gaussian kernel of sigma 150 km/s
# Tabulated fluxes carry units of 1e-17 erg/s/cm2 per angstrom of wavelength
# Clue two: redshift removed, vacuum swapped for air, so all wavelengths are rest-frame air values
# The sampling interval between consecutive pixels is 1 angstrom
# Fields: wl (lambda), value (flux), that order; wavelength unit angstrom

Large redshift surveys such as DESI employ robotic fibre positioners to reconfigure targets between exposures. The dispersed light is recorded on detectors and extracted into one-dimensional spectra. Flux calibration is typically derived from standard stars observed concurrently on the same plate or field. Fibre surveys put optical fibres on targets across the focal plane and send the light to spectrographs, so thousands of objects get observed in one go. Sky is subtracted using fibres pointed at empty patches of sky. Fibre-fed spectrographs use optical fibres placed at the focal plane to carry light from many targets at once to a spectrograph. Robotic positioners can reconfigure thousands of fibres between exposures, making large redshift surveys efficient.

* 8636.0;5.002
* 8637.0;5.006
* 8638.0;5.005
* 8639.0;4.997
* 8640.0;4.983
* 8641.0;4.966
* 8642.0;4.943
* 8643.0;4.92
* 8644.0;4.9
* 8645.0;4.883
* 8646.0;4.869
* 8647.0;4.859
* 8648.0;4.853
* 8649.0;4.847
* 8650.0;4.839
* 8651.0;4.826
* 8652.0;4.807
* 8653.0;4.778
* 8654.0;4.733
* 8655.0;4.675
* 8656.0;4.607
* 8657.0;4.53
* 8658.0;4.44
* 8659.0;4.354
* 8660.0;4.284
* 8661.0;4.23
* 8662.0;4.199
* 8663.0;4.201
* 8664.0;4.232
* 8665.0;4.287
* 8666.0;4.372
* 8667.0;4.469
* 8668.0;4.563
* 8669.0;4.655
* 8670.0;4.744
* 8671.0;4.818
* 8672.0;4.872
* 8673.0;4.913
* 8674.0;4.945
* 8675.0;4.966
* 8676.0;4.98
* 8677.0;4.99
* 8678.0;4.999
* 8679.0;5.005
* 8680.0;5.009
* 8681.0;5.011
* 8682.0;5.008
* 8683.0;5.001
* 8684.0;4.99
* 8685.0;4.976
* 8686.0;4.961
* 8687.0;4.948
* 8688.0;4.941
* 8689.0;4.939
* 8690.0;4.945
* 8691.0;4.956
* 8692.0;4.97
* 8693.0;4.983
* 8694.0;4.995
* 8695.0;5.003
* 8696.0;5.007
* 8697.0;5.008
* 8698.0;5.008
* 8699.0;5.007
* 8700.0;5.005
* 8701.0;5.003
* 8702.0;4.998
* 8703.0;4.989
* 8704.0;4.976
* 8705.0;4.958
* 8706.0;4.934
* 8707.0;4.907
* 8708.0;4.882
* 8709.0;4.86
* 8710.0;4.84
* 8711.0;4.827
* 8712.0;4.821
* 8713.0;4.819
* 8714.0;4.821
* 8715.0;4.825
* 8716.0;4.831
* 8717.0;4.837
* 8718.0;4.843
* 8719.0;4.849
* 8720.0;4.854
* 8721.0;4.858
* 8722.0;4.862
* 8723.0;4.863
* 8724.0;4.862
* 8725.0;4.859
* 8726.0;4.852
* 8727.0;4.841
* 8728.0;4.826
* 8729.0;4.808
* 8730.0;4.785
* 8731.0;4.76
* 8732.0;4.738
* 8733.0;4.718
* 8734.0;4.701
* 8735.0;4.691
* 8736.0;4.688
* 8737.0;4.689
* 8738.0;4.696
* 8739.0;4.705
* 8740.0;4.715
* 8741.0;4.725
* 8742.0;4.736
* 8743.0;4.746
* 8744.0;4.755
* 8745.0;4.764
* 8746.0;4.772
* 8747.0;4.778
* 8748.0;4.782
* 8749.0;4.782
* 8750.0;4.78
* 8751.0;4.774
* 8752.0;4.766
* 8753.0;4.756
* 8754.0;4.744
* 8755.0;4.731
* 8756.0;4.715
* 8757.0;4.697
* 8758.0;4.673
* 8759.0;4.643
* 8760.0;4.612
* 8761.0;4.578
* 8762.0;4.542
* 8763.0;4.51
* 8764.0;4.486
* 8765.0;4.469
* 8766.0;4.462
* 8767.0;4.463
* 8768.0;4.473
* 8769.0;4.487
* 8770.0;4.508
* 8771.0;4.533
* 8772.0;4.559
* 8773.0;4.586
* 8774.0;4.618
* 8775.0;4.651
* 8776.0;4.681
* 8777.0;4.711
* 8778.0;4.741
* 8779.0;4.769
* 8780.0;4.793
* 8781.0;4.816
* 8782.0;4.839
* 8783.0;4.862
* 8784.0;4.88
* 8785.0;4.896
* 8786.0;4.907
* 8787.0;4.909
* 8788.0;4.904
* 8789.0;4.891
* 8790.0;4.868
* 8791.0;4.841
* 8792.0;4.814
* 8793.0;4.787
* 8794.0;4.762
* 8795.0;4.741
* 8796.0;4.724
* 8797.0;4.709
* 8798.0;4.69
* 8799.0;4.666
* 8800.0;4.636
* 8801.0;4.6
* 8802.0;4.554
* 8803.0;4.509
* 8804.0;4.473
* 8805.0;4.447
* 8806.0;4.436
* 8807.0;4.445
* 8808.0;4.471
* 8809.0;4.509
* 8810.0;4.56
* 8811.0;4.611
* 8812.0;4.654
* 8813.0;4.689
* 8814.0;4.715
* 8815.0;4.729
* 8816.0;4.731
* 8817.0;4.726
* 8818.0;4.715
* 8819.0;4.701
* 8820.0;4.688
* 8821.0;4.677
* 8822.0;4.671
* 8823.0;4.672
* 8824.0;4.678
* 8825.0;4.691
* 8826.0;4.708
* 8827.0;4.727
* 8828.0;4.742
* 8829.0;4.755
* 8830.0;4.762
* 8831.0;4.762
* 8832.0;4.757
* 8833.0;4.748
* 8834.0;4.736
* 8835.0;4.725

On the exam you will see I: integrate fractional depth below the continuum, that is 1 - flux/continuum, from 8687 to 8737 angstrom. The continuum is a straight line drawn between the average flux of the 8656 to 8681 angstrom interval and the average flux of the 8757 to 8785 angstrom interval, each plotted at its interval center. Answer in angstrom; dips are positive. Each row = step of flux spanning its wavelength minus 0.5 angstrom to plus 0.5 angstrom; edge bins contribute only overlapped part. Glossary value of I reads -2.6 angstrom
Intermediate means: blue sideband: 4.63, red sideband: 4.63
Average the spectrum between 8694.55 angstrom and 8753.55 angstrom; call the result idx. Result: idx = 4.83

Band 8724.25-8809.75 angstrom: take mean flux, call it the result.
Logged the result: 4.69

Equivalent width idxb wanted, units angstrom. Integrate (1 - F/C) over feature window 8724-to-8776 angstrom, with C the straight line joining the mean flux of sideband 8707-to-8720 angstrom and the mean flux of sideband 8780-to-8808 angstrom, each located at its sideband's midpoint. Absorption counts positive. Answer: 1.1 angstrom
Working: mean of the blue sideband 4.84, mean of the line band 4.68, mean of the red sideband 4.72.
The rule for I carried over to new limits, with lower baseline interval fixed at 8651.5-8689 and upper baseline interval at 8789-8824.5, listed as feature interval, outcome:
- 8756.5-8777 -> 0.48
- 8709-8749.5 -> -0.83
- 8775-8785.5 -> -0.27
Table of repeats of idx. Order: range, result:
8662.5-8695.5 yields 4.84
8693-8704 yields 5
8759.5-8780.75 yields 4.59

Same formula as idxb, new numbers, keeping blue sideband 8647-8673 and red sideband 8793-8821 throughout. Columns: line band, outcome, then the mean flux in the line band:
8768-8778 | 0.1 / 4.59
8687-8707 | -1.7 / 4.98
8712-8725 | -0.7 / 4.84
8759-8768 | 0.2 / 4.52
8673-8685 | -1.0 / 4.99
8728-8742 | -0.4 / 4.73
